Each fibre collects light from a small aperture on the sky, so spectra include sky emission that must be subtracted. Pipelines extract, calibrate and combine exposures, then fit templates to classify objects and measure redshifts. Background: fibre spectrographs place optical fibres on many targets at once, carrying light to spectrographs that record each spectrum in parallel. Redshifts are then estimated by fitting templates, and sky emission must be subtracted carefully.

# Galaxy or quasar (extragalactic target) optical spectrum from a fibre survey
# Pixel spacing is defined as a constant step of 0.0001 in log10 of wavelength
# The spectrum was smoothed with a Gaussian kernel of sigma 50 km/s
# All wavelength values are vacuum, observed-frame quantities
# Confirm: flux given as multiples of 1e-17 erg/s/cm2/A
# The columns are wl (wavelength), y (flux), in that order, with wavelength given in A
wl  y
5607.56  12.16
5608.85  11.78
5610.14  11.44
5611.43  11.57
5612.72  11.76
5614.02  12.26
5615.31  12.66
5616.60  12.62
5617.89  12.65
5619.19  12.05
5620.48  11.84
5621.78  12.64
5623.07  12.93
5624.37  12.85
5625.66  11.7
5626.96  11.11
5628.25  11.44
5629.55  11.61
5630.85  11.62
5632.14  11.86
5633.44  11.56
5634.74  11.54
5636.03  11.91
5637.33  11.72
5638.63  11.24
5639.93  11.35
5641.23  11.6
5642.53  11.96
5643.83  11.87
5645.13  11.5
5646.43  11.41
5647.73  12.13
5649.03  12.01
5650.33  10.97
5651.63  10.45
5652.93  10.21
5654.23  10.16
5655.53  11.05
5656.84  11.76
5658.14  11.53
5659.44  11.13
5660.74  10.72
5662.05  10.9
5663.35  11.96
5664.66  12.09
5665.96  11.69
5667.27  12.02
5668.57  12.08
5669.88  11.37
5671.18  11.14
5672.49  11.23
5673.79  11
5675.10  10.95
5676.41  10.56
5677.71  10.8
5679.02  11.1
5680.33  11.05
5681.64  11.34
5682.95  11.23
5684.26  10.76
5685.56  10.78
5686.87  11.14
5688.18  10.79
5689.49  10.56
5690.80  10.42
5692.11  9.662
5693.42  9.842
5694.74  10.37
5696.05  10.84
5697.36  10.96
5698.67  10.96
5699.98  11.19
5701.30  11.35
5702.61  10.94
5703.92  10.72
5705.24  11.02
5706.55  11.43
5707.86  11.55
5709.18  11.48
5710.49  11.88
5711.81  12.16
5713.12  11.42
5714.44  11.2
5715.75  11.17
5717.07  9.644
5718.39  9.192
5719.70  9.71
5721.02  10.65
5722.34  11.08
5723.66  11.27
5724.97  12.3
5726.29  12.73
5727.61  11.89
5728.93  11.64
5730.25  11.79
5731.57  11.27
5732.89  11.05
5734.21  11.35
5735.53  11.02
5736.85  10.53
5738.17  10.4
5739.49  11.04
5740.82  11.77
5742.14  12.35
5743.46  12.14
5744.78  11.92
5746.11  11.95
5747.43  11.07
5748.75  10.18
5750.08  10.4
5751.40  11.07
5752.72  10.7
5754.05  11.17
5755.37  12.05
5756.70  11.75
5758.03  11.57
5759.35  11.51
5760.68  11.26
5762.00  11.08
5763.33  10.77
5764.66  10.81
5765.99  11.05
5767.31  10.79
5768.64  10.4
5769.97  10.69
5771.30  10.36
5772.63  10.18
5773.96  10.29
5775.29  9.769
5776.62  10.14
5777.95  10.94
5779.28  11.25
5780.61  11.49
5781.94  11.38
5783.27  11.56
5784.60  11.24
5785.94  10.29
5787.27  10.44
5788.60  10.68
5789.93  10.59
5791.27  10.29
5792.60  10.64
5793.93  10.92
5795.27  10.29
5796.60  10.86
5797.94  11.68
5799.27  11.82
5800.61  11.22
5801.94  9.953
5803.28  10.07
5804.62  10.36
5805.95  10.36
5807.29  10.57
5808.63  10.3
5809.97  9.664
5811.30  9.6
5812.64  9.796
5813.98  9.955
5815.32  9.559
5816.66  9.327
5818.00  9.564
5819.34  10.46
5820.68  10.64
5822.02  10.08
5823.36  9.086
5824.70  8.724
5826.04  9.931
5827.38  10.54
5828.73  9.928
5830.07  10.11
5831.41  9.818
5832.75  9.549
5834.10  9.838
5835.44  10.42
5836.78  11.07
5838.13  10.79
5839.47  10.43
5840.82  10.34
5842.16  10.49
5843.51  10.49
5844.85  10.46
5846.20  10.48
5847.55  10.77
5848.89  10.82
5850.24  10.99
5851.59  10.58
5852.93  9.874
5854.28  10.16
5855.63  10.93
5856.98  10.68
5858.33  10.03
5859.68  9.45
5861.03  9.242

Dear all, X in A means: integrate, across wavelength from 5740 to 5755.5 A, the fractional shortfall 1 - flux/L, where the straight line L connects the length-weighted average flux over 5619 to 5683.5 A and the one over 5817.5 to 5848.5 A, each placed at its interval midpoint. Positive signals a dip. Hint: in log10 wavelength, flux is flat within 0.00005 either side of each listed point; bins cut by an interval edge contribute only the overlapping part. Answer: -0.8 A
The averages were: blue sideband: 11.5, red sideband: 10.2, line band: 11.4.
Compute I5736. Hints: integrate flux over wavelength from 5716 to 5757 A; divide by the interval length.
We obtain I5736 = 11.2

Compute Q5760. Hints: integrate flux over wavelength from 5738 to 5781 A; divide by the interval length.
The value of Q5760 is 11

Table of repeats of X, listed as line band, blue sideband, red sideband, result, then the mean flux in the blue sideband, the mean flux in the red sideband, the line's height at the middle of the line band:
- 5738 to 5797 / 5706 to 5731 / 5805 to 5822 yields -2.0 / 11.3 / 9.99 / 10.6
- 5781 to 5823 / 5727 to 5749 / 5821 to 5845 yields 0.3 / 11.4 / 10.1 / 10.5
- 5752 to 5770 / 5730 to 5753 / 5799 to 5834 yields -0.4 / 11.2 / 10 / 10.9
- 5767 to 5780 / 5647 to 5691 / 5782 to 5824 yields 0.1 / 11.2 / 10.4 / 10.6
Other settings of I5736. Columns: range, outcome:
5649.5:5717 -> 11.1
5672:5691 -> 10.9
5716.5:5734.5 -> 11.1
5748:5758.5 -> 11.1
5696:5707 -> 11.1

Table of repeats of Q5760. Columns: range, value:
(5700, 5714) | 11.4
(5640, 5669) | 11.4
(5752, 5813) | 10.8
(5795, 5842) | 10.2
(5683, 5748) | 11.1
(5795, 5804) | 10.9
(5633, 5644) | 11.6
